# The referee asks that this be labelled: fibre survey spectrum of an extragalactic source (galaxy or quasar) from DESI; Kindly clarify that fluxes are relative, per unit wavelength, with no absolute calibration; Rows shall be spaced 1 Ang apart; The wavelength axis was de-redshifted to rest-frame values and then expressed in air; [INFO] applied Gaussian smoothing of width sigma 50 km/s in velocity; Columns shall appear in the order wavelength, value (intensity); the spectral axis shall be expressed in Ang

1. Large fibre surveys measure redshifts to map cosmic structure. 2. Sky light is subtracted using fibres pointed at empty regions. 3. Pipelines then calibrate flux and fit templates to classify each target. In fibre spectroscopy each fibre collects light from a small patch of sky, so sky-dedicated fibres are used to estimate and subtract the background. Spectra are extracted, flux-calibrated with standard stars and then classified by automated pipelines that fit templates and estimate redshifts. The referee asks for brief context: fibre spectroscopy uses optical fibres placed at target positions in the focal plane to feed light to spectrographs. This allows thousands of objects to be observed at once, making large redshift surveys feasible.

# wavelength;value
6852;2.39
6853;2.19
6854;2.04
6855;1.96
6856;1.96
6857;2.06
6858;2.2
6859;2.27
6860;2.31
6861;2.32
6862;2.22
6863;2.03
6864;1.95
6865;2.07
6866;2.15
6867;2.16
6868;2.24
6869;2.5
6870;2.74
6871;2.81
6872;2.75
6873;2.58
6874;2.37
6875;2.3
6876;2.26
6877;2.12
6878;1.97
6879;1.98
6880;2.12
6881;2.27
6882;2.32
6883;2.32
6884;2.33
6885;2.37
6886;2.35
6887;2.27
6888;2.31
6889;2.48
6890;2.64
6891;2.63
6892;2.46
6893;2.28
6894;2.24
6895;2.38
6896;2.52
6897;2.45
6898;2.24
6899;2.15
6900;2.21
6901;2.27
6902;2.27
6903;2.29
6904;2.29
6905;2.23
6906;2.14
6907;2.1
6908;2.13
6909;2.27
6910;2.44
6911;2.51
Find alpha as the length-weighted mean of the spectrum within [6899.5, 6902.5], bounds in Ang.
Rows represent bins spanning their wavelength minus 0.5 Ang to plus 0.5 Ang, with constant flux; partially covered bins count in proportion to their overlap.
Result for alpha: 2.25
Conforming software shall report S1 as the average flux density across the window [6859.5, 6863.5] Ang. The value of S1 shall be 2.22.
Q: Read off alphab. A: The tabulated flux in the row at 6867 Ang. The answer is 2.16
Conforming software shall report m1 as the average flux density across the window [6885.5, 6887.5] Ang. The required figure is 2.31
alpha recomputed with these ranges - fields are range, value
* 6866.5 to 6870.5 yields 2.41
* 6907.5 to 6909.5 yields 2.2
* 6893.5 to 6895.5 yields 2.31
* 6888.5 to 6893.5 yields 2.5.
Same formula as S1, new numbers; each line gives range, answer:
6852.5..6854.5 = 2.12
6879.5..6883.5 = 2.26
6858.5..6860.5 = 2.29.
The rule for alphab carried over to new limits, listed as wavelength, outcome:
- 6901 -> 2.27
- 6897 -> 2.45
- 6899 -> 2.15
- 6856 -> 1.96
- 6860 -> 2.31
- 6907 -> 2.1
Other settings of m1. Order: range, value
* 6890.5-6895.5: 2.4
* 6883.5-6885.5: 2.35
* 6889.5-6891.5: 2.63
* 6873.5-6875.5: 2.33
